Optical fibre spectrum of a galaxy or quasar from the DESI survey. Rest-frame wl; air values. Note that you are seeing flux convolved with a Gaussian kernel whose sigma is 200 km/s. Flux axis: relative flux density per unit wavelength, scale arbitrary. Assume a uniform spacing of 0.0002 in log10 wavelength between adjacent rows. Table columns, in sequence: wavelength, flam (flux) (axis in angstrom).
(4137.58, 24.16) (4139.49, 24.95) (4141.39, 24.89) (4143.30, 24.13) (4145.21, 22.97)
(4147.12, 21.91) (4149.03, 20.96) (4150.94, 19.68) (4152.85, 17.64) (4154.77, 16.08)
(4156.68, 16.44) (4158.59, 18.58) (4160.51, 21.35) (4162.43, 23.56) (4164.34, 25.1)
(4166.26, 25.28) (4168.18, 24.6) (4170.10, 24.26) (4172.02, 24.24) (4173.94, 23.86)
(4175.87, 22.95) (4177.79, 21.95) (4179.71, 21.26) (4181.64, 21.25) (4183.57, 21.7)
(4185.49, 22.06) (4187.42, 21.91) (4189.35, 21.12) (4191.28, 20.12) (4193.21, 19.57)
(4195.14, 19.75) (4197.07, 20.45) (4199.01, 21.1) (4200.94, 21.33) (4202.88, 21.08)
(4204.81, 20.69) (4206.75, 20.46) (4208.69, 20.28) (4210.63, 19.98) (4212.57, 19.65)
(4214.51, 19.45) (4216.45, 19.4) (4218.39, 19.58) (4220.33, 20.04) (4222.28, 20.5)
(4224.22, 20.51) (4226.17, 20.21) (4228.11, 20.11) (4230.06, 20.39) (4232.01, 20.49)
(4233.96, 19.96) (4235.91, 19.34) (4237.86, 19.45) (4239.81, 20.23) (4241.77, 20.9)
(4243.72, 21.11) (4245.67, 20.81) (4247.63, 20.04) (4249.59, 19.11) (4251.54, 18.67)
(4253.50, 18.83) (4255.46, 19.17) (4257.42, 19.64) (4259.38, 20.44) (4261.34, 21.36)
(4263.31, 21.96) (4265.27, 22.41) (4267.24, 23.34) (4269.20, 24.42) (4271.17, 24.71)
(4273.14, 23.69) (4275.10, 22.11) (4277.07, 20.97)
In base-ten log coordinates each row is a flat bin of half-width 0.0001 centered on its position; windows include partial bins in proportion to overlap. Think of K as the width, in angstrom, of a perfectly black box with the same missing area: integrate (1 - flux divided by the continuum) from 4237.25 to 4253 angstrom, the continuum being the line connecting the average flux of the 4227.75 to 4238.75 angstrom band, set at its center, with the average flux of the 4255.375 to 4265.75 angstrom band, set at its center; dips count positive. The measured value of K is 0.3 angstrom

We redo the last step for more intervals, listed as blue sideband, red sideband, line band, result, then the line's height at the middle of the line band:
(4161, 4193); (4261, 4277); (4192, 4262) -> 8.4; 22.8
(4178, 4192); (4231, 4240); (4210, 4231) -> 0.3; 20.3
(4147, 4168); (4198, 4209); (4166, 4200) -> -2.0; 20.8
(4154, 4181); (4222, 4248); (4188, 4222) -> 1.4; 21.1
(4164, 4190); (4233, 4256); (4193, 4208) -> 0.9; 21.8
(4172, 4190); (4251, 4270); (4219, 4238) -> 1.2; 21.5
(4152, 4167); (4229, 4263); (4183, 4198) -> -0.4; 20.3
